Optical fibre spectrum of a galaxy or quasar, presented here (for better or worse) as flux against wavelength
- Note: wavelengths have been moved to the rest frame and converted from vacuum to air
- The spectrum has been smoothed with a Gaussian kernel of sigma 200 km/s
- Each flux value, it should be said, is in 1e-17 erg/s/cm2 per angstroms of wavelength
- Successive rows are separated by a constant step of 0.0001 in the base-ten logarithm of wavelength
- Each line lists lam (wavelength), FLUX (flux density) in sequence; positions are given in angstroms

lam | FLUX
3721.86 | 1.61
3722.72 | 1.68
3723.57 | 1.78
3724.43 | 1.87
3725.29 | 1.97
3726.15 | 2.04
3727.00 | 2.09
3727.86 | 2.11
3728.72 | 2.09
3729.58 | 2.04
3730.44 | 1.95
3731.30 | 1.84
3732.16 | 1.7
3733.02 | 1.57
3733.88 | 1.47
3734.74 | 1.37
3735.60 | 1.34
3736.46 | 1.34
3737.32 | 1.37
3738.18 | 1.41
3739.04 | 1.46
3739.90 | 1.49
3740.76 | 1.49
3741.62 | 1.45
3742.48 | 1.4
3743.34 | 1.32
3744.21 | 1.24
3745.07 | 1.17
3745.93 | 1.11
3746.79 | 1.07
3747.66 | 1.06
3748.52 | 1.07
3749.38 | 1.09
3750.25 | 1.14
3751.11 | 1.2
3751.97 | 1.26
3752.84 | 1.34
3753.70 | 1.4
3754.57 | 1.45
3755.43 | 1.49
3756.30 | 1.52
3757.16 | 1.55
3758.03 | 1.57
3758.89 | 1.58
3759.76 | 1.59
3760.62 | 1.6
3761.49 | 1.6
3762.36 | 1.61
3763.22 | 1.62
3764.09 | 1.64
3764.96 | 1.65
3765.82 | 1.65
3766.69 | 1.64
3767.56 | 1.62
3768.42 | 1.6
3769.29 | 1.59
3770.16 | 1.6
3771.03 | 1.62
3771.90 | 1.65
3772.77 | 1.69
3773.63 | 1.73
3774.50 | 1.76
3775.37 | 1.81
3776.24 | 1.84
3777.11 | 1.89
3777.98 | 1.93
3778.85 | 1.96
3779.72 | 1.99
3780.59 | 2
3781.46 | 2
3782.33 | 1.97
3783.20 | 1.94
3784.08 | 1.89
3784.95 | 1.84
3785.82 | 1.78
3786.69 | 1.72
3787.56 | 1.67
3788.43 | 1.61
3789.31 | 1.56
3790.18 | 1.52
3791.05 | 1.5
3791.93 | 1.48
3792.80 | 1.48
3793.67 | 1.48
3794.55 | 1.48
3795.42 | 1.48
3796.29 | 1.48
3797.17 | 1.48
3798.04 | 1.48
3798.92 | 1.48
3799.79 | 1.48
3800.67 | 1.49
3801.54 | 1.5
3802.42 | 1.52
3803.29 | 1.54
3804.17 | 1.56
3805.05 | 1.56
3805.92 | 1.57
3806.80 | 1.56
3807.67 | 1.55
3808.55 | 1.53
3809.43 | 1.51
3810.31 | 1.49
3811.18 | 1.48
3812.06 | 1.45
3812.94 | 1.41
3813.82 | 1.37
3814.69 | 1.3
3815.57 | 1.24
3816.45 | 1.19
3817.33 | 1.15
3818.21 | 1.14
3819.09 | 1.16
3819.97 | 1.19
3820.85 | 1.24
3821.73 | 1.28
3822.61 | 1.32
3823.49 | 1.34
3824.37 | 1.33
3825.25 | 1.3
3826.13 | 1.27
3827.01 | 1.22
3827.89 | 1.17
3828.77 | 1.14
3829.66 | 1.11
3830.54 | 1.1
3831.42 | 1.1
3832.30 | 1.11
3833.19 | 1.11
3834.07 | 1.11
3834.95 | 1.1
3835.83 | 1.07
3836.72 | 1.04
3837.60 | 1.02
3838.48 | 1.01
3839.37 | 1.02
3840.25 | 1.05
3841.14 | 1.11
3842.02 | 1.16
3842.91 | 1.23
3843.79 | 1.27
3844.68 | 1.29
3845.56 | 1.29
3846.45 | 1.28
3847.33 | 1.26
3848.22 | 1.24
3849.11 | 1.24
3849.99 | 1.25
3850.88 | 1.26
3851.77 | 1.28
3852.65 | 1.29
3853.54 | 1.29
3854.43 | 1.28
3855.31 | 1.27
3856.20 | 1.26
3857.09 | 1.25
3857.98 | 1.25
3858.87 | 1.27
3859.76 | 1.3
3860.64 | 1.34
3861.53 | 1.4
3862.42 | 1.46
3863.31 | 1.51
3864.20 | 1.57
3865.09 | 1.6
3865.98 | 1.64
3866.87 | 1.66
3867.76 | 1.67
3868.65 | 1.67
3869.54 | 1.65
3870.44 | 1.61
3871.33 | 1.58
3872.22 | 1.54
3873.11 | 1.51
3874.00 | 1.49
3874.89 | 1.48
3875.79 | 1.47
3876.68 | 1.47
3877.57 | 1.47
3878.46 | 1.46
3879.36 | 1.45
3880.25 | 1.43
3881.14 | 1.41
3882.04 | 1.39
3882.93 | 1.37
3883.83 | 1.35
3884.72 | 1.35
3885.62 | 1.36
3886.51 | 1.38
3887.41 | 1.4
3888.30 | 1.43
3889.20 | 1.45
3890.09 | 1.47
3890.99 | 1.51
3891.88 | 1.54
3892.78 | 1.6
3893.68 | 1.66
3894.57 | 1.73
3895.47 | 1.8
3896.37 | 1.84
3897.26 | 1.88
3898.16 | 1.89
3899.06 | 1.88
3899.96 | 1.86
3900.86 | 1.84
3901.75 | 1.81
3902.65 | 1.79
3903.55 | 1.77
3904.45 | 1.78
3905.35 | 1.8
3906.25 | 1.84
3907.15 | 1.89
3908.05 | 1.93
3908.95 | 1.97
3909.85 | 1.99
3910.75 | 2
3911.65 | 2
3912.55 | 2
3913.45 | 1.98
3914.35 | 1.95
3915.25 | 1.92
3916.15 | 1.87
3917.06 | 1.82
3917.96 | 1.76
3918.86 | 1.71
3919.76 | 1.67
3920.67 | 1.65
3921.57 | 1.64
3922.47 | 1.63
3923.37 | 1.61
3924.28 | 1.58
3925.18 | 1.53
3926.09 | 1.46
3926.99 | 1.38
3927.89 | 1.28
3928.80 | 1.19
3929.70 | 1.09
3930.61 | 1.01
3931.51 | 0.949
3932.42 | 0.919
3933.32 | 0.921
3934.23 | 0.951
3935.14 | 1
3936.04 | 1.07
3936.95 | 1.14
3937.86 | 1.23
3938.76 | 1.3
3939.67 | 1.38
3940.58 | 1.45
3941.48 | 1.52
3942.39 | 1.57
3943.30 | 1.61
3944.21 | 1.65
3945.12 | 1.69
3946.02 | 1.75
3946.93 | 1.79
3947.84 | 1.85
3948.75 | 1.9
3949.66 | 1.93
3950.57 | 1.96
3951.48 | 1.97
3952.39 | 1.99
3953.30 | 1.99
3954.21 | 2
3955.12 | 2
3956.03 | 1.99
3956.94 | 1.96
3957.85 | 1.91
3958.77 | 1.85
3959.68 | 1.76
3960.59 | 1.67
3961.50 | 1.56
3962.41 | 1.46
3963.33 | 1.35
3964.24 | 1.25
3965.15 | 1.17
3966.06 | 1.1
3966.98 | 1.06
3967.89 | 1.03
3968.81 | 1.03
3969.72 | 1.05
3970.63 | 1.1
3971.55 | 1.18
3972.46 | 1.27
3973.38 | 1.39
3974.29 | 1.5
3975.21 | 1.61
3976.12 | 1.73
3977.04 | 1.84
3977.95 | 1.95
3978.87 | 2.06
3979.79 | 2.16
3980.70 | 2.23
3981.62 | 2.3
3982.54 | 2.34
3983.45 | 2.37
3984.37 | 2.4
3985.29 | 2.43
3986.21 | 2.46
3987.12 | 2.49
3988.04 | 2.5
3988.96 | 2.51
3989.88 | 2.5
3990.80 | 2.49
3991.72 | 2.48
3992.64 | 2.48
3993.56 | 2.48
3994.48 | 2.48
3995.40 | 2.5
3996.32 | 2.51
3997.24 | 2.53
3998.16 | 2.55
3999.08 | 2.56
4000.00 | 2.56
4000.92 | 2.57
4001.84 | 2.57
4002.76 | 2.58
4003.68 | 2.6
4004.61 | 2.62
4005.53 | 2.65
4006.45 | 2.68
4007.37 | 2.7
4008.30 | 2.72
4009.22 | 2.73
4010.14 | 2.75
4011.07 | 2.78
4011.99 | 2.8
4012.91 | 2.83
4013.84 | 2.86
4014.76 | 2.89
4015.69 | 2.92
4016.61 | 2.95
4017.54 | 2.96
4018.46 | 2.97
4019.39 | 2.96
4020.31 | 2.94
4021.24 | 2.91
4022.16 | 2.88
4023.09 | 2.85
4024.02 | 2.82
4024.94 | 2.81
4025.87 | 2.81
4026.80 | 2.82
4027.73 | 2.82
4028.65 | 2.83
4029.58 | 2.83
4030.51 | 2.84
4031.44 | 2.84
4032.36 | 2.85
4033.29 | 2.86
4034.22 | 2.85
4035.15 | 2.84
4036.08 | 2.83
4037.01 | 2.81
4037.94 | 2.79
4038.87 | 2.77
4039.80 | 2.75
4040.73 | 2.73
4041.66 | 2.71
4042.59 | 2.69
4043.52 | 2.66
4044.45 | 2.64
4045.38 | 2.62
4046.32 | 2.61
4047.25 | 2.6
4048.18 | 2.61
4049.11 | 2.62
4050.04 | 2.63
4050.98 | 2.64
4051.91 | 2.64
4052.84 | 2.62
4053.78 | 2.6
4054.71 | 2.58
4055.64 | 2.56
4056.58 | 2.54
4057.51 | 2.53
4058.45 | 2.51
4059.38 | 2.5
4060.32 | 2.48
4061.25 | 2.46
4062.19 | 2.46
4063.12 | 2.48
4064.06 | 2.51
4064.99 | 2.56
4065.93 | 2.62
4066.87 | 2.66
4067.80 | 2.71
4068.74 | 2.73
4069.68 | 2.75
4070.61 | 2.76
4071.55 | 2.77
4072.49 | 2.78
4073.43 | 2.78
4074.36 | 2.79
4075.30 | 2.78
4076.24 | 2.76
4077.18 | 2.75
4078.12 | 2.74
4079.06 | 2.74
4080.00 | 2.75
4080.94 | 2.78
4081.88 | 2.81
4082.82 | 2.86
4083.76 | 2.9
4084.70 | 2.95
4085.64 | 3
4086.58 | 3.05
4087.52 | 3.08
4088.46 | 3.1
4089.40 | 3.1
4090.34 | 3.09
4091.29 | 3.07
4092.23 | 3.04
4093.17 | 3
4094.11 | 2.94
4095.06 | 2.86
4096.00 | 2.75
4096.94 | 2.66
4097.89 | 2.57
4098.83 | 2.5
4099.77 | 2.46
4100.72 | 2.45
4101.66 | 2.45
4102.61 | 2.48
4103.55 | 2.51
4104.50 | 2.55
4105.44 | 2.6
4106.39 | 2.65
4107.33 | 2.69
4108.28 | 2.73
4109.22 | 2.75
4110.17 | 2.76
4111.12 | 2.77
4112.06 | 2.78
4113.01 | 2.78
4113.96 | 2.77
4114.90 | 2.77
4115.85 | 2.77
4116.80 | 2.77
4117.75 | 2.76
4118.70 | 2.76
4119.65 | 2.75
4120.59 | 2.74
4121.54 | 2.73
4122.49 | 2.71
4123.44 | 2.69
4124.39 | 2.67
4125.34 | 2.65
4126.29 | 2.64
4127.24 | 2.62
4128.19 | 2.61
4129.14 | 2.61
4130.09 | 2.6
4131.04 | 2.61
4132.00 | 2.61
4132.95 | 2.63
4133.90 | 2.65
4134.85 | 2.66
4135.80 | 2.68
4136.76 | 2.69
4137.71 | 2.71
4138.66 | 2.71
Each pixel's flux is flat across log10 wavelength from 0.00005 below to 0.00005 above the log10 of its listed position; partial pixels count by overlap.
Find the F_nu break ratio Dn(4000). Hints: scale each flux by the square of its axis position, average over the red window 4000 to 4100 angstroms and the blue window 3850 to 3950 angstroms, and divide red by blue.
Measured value 1.92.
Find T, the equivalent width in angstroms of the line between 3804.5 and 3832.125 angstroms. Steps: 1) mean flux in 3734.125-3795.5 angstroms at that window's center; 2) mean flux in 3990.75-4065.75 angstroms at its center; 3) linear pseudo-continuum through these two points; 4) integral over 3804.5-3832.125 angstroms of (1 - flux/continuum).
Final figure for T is 7.2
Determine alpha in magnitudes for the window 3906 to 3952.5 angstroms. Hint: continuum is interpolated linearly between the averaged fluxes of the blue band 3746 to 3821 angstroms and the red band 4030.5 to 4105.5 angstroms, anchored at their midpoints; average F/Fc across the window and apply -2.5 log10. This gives 0.32 mag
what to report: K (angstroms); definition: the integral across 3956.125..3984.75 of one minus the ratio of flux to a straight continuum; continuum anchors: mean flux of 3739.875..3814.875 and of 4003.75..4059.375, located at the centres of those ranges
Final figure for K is 9.62 angstroms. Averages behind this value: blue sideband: 1.55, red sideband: 2.75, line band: 1.64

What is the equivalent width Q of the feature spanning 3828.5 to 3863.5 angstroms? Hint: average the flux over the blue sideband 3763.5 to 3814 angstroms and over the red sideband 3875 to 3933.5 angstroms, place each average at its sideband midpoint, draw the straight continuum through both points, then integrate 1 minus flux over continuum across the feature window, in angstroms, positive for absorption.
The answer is 8.9 angstroms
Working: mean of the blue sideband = 1.63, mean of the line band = 1.21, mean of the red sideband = 1.61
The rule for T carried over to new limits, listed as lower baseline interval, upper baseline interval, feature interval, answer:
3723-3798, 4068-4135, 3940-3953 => 2.7 angstroms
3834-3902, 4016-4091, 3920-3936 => 4.9 angstroms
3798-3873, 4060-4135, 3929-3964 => 6.9 angstroms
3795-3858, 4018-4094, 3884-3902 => 1.0 angstroms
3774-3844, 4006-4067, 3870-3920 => 6.6 angstroms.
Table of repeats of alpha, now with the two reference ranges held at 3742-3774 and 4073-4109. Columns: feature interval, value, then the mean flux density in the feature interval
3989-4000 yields -0.048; 2.51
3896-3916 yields 0.084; 1.89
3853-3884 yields 0.289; 1.45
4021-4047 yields -0.094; 2.79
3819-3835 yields 0.397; 1.2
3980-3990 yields -0.020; 2.4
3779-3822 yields 0.059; 1.53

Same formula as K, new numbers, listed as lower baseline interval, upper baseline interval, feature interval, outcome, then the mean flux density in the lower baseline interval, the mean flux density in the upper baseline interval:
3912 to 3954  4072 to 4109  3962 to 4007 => -1.9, 1.55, 2.78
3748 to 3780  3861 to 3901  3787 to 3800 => 0.5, 1.58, 1.56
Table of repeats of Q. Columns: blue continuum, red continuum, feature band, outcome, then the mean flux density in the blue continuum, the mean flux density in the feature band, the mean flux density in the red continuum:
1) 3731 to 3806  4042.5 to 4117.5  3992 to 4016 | -2.16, 1.55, 2.65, 2.71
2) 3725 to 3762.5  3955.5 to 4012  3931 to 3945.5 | 5.21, 1.5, 1.27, 2.09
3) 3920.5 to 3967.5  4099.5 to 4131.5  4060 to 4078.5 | -2.44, 1.51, 2.67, 2.67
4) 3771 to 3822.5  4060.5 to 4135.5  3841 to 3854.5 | 3.91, 1.57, 1.25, 2.73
